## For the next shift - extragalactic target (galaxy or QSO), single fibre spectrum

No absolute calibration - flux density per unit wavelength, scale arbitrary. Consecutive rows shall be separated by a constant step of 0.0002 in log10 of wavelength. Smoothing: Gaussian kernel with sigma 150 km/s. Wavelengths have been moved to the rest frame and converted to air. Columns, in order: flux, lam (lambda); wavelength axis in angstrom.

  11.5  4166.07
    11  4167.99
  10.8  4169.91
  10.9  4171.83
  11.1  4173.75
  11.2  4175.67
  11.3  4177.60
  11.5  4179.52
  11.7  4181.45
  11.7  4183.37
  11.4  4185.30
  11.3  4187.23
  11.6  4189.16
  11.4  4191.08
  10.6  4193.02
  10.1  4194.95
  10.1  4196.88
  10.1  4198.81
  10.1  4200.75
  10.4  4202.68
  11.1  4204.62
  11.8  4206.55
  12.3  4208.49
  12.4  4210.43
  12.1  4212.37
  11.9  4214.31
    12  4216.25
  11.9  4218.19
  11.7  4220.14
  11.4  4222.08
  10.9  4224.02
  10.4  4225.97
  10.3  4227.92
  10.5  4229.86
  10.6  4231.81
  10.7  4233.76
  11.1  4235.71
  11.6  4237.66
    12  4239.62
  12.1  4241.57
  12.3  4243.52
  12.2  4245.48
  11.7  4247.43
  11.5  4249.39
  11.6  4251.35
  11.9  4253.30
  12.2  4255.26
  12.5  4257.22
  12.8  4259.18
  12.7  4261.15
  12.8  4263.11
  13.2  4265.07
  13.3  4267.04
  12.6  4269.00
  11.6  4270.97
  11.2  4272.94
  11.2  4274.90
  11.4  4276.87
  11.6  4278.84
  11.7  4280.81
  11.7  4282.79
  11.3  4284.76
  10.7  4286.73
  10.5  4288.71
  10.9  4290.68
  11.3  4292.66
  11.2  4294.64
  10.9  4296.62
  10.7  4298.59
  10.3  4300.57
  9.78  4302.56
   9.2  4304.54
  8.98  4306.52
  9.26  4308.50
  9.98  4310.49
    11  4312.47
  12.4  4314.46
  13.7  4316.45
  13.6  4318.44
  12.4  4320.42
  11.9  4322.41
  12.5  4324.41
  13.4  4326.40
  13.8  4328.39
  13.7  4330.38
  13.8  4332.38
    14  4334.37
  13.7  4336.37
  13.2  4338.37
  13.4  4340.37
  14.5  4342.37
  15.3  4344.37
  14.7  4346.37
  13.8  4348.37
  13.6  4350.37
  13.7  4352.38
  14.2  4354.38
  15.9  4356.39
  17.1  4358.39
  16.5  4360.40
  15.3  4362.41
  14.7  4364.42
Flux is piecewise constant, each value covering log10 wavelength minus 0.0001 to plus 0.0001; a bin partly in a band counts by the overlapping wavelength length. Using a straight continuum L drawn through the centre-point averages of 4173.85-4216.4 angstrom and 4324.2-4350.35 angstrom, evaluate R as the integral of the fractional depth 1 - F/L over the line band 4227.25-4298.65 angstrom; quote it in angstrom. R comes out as 4.9 angstrom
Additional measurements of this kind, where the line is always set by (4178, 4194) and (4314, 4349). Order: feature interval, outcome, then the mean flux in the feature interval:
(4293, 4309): 3.65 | 10.1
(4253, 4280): 0.79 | 12.2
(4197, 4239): 2.40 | 11.2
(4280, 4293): 1.76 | 11.1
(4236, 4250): 0.41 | 11.9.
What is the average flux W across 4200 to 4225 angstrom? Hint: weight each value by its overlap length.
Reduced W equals 11.6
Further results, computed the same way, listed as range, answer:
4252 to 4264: 12.5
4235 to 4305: 11.6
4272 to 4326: 11.2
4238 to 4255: 11.9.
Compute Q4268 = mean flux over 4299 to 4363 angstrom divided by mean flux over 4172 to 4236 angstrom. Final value 1.17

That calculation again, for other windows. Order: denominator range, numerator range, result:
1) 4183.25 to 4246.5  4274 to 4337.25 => 1.03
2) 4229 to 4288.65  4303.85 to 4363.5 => 1.13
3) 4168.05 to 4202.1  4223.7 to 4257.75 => 1.04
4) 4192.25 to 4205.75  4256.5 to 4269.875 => 1.24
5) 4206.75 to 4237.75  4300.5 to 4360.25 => 1.14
